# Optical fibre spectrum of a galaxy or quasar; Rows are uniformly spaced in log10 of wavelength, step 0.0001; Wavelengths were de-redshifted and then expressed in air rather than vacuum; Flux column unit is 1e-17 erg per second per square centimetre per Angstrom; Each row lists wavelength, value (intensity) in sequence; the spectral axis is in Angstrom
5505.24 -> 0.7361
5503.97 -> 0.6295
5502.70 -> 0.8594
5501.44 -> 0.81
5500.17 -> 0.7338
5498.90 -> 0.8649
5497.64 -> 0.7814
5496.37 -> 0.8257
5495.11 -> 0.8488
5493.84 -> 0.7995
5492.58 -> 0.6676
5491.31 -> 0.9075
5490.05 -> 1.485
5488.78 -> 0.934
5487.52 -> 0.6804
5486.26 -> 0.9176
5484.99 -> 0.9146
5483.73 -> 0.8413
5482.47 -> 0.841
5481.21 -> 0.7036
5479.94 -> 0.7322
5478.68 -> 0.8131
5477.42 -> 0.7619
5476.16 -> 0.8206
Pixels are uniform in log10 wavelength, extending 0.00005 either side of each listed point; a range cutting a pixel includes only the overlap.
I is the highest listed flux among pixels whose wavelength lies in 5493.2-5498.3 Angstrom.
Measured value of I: 0.8488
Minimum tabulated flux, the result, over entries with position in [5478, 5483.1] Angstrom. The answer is 0.7036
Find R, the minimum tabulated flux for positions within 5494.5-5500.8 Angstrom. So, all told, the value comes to 0.7338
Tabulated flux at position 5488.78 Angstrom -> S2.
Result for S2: 0.934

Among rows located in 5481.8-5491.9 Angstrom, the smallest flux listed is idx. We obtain 0.6804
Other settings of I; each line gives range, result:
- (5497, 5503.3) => 0.8649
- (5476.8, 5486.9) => 0.9176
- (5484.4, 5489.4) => 0.934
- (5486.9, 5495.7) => 1.485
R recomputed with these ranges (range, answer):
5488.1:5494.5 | 0.6676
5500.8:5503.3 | 0.81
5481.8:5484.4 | 0.841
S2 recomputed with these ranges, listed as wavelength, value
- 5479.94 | 0.7322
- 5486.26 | 0.9176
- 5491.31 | 0.9075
